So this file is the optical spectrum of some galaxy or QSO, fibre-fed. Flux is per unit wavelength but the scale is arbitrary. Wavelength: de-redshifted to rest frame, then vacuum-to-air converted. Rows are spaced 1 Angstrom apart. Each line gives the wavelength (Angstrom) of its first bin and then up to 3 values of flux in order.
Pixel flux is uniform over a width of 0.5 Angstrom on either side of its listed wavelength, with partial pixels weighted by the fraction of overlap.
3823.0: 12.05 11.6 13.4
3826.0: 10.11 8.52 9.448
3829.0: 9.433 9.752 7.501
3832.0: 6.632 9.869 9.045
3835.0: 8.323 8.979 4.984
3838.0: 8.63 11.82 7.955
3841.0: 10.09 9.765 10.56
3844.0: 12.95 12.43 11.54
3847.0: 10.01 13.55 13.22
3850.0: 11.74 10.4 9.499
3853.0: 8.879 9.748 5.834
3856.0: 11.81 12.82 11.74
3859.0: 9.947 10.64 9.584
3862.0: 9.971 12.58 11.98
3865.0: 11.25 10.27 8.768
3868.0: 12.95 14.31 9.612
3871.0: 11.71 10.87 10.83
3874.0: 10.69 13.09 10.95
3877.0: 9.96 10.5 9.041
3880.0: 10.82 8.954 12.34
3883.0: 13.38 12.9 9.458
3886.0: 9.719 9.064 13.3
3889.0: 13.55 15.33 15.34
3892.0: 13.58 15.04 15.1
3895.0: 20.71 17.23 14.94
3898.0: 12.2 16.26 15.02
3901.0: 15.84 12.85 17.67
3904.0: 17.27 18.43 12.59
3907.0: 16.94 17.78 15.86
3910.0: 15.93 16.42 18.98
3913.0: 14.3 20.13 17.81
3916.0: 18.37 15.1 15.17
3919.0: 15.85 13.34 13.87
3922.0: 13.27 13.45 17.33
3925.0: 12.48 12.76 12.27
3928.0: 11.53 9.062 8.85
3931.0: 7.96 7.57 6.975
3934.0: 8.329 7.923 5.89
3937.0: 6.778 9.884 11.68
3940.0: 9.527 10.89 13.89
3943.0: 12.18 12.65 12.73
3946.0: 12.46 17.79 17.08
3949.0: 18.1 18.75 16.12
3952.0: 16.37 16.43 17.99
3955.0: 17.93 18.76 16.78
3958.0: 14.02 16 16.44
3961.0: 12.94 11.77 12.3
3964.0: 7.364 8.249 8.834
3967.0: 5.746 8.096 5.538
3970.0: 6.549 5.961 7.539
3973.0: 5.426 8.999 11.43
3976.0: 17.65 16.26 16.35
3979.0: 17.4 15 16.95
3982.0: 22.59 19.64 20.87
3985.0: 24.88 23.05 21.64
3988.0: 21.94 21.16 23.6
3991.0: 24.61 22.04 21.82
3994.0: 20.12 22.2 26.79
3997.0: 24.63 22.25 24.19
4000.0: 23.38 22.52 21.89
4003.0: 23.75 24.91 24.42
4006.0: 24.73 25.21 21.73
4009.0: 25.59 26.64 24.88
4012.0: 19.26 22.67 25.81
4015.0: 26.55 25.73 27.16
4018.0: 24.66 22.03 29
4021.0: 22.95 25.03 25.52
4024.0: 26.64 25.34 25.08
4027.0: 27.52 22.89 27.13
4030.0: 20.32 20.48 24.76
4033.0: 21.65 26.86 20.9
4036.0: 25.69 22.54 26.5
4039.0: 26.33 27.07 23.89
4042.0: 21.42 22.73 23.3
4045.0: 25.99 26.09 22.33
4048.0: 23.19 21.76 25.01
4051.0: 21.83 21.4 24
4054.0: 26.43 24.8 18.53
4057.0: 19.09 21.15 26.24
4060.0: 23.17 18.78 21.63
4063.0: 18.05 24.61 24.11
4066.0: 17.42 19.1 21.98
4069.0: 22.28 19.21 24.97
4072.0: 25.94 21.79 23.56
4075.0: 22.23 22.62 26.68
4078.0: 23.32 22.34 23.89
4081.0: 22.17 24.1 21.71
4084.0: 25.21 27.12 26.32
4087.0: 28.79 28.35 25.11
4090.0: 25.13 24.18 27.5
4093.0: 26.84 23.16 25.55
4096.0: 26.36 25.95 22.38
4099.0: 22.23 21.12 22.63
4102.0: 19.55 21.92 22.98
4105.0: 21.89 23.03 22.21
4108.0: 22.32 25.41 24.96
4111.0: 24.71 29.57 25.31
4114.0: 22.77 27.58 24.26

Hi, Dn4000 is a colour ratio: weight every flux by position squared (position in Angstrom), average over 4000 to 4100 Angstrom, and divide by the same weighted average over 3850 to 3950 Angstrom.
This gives 2.0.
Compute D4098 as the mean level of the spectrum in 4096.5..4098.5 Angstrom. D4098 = 24.2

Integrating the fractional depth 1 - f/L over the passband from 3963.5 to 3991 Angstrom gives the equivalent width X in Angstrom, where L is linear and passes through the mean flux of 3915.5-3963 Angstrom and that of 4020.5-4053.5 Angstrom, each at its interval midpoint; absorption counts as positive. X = 5.0 Angstrom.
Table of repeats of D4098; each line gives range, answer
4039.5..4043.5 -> 23.8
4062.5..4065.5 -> 22.3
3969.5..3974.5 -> 6.89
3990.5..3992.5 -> 23.3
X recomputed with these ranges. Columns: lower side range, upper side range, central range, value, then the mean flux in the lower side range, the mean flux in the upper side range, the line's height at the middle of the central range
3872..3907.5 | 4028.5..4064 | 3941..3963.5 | 2.58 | 13.4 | 23.2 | 17.3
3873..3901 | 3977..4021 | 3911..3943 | 7.64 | 12.9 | 22.9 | 16.5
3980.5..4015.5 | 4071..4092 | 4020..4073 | 1.38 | 23.1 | 24.6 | 24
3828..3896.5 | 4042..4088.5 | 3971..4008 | -2.75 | 11.1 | 23.1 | 18.6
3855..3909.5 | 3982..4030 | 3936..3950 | 4.30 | 12.8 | 23.9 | 18.3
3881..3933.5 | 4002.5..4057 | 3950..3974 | 8.41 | 14.2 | 24.2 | 18.6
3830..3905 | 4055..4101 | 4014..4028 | -3.70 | 11.6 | 23.4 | 20.2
